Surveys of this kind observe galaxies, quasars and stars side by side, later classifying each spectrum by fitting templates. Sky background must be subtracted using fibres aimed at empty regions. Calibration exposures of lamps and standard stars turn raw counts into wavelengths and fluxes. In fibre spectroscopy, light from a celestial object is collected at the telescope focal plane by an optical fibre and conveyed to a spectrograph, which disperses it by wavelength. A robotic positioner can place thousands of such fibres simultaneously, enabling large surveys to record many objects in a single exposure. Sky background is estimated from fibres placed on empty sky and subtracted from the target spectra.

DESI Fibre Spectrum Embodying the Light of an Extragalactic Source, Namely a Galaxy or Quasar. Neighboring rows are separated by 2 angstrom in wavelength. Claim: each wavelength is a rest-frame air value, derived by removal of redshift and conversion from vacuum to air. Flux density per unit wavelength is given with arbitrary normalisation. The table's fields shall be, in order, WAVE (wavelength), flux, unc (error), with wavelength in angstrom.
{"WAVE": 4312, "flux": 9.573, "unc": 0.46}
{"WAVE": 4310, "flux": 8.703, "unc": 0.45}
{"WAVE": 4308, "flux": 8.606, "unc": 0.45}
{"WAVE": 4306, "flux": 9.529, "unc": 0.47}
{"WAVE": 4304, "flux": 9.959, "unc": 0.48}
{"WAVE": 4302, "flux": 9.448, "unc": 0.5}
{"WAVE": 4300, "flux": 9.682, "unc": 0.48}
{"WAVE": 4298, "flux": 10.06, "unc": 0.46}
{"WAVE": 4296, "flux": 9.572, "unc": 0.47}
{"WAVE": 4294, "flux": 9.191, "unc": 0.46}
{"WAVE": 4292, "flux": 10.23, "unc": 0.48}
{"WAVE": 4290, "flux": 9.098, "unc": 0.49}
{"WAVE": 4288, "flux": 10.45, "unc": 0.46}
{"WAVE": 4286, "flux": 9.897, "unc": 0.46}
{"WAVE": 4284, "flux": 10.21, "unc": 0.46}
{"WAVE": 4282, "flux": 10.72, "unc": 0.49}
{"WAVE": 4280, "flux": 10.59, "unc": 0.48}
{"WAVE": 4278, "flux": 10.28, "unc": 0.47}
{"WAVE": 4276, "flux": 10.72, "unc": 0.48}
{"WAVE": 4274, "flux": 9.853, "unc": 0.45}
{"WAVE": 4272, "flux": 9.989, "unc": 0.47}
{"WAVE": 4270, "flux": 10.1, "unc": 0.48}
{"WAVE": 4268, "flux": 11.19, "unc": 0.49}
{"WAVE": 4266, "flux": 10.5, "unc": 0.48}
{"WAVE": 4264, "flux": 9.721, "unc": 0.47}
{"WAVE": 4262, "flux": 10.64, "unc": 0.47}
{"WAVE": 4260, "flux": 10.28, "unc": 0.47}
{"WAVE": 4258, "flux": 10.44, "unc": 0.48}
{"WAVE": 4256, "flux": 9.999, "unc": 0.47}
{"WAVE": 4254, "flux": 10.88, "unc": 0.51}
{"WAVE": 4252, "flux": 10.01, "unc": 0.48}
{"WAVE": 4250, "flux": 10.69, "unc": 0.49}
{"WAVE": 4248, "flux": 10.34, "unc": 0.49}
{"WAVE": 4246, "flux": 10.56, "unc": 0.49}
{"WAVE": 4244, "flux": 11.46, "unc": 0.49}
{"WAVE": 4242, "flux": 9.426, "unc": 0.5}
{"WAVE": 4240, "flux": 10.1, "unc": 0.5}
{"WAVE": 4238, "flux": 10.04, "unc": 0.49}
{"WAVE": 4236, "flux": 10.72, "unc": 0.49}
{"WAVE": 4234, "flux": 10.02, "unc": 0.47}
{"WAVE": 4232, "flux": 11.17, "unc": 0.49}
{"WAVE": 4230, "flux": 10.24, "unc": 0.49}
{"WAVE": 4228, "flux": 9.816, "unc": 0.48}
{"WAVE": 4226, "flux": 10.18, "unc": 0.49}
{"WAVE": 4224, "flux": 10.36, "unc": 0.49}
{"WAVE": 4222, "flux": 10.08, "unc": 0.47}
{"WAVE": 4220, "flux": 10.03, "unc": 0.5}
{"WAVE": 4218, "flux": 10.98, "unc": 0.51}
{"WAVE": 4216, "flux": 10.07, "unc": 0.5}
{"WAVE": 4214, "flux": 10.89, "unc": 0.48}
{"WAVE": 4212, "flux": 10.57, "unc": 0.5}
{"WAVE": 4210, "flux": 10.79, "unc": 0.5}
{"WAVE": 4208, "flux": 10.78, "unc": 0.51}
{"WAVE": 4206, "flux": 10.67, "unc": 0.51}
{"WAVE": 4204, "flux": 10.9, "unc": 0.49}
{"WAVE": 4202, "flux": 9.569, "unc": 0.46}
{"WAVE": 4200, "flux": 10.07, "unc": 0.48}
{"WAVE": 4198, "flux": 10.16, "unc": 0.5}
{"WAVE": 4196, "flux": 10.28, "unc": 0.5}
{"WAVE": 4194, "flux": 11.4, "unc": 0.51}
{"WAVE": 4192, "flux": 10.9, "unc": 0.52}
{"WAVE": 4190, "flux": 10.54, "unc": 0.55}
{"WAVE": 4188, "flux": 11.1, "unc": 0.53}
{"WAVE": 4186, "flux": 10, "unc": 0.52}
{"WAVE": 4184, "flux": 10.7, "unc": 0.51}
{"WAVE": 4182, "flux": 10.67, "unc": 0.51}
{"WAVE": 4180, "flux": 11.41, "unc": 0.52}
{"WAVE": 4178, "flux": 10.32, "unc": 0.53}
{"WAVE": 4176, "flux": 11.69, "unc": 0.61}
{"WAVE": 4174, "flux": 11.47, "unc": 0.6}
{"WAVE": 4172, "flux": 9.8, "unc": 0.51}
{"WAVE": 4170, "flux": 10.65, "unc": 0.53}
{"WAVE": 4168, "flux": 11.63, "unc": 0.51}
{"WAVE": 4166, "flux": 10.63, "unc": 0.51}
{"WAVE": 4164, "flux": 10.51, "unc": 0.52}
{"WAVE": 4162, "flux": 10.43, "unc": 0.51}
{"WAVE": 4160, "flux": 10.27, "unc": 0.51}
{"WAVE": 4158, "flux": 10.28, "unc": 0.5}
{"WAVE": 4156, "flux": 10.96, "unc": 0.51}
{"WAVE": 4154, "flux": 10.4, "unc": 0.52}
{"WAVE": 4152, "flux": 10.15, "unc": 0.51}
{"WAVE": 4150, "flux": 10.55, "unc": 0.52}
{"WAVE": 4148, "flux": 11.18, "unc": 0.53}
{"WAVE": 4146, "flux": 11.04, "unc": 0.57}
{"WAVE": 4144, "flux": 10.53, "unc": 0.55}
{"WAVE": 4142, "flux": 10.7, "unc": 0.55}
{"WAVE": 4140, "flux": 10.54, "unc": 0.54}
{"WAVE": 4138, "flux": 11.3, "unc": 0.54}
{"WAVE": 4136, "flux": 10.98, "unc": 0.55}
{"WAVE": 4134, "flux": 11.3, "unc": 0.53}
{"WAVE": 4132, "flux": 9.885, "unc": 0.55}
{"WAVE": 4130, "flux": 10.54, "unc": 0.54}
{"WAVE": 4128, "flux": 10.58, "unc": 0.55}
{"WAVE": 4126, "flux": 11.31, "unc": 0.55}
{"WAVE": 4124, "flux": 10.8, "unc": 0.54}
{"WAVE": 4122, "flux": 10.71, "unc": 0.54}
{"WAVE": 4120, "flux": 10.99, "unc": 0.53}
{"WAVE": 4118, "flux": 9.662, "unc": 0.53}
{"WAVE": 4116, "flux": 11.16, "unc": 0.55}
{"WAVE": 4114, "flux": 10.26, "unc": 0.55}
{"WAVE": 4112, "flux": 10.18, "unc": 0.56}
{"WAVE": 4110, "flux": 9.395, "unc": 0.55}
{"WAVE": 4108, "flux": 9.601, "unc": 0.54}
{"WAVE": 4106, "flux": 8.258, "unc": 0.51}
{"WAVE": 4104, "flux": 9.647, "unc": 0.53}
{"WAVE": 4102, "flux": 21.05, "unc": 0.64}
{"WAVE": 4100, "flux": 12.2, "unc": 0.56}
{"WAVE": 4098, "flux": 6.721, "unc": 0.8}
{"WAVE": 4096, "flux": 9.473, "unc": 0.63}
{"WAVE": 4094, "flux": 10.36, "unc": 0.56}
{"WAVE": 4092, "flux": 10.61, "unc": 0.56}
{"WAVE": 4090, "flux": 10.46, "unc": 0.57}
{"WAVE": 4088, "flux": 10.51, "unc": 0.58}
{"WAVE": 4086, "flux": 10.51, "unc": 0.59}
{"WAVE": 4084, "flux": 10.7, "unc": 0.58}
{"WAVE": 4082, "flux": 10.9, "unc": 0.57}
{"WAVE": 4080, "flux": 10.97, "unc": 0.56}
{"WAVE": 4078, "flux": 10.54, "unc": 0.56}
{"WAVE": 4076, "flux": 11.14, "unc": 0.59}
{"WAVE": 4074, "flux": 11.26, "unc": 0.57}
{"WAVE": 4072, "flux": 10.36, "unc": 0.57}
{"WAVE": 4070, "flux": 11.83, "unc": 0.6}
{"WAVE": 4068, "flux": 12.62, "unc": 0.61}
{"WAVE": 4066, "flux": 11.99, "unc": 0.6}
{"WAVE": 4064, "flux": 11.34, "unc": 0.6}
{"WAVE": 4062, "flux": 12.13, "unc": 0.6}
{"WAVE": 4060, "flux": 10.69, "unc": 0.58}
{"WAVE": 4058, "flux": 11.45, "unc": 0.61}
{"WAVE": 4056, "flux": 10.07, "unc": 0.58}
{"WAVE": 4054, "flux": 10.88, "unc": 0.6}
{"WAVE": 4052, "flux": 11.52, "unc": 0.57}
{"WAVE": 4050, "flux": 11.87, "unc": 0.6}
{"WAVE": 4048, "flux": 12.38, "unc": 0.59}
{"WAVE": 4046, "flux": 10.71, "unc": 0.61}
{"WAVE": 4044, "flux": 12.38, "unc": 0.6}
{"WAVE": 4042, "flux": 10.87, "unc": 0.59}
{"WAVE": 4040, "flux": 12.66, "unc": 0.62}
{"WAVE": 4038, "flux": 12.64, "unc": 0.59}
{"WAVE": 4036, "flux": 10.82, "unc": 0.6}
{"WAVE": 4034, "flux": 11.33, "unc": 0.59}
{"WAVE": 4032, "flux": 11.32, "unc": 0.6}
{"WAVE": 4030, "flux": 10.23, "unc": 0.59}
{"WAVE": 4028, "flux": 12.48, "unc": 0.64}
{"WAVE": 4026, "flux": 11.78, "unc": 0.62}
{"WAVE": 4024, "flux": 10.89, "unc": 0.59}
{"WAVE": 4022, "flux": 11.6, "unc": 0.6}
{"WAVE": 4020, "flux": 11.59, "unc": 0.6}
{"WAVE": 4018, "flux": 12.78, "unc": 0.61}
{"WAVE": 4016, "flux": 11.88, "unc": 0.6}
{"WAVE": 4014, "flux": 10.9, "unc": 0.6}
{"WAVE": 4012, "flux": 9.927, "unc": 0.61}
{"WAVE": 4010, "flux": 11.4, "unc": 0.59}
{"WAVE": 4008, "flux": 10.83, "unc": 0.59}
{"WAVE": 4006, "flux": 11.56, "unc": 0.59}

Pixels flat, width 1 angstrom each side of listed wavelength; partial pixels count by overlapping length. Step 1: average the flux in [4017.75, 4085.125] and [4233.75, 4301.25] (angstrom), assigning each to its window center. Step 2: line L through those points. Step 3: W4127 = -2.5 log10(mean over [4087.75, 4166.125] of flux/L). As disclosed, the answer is 0.035 mag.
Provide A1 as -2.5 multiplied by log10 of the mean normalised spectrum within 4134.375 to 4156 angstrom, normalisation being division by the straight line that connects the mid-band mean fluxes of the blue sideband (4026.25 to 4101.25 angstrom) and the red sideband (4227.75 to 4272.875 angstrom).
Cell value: 0.005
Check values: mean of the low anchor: 11.1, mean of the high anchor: 10.4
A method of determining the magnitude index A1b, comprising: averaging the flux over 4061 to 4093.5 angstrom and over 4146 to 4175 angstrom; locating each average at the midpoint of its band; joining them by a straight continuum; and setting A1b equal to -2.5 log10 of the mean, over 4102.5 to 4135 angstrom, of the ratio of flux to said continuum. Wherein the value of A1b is 0.05 mag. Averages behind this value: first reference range 11.1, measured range 10.4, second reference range 10.7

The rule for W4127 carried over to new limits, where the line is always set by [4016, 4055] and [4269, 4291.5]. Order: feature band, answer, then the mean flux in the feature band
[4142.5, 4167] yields 0.03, 10.6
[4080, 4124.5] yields 0.06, 10.6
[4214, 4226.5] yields 0.02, 10.3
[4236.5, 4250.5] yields 0.00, 10.4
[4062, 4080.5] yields 0.00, 11.4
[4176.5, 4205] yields 0.01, 10.6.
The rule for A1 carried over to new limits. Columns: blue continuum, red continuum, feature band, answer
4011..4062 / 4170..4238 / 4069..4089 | 0.03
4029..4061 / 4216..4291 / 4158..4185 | 0.00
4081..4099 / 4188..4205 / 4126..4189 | -0.04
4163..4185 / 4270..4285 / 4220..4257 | 0.02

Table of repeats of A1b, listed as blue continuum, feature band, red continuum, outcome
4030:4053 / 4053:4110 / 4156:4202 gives 0.035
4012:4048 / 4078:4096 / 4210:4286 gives 0.069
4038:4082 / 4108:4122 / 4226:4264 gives 0.087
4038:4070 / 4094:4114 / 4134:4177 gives 0.051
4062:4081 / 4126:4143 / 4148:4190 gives 0.017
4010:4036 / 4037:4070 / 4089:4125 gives -0.051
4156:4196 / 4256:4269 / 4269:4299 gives -0.024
